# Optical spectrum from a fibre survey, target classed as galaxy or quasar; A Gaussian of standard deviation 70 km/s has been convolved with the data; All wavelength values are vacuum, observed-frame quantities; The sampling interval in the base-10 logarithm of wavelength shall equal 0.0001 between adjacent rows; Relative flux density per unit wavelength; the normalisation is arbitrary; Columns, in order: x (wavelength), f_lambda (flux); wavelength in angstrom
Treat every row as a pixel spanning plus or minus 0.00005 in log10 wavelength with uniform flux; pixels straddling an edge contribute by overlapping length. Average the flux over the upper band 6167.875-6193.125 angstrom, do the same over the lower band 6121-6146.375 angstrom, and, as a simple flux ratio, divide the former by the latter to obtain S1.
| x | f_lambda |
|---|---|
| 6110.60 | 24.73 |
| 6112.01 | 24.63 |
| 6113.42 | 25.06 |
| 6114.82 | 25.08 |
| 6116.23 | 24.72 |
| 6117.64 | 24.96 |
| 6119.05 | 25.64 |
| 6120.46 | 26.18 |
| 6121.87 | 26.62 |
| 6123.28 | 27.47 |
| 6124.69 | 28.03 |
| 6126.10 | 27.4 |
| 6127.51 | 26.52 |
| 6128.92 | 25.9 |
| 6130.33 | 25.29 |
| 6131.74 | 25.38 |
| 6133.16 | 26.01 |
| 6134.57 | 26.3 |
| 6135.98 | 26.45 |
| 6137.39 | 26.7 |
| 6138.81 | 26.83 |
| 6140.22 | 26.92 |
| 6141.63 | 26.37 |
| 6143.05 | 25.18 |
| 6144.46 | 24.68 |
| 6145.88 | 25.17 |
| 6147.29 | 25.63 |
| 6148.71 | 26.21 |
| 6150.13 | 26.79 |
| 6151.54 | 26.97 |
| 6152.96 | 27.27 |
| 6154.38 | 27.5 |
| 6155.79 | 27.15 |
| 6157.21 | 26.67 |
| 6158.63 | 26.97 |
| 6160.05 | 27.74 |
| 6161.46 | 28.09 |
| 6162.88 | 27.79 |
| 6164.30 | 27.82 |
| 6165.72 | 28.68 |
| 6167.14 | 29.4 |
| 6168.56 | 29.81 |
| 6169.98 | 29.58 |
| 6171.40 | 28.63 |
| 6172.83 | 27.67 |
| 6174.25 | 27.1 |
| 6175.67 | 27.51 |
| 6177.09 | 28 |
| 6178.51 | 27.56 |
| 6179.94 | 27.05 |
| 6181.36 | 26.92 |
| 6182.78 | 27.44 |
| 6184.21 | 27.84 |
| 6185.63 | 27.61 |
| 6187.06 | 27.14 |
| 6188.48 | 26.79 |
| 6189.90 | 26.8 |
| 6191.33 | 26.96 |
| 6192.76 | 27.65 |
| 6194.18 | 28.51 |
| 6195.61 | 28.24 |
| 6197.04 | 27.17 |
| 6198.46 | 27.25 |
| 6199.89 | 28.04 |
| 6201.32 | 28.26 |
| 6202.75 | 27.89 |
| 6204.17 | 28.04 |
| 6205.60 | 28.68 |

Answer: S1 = 1.1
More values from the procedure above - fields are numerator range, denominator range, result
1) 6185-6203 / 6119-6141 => 1.04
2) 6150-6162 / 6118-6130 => 1.02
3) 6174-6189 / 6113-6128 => 1.05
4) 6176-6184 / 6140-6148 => 1.07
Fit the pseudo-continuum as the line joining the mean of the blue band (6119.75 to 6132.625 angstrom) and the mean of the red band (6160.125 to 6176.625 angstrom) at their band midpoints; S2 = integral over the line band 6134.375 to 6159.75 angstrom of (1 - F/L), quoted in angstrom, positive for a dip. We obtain 0.9 angstrom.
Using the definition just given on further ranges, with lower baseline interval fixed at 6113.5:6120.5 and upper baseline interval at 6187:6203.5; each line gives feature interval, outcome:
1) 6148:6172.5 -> -1.2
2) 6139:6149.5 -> 0.1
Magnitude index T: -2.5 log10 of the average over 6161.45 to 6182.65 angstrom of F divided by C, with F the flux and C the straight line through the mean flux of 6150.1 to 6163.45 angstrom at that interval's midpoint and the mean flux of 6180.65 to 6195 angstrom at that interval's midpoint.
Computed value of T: -0.03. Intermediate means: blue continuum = 27.3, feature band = 28.1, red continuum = 27.4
